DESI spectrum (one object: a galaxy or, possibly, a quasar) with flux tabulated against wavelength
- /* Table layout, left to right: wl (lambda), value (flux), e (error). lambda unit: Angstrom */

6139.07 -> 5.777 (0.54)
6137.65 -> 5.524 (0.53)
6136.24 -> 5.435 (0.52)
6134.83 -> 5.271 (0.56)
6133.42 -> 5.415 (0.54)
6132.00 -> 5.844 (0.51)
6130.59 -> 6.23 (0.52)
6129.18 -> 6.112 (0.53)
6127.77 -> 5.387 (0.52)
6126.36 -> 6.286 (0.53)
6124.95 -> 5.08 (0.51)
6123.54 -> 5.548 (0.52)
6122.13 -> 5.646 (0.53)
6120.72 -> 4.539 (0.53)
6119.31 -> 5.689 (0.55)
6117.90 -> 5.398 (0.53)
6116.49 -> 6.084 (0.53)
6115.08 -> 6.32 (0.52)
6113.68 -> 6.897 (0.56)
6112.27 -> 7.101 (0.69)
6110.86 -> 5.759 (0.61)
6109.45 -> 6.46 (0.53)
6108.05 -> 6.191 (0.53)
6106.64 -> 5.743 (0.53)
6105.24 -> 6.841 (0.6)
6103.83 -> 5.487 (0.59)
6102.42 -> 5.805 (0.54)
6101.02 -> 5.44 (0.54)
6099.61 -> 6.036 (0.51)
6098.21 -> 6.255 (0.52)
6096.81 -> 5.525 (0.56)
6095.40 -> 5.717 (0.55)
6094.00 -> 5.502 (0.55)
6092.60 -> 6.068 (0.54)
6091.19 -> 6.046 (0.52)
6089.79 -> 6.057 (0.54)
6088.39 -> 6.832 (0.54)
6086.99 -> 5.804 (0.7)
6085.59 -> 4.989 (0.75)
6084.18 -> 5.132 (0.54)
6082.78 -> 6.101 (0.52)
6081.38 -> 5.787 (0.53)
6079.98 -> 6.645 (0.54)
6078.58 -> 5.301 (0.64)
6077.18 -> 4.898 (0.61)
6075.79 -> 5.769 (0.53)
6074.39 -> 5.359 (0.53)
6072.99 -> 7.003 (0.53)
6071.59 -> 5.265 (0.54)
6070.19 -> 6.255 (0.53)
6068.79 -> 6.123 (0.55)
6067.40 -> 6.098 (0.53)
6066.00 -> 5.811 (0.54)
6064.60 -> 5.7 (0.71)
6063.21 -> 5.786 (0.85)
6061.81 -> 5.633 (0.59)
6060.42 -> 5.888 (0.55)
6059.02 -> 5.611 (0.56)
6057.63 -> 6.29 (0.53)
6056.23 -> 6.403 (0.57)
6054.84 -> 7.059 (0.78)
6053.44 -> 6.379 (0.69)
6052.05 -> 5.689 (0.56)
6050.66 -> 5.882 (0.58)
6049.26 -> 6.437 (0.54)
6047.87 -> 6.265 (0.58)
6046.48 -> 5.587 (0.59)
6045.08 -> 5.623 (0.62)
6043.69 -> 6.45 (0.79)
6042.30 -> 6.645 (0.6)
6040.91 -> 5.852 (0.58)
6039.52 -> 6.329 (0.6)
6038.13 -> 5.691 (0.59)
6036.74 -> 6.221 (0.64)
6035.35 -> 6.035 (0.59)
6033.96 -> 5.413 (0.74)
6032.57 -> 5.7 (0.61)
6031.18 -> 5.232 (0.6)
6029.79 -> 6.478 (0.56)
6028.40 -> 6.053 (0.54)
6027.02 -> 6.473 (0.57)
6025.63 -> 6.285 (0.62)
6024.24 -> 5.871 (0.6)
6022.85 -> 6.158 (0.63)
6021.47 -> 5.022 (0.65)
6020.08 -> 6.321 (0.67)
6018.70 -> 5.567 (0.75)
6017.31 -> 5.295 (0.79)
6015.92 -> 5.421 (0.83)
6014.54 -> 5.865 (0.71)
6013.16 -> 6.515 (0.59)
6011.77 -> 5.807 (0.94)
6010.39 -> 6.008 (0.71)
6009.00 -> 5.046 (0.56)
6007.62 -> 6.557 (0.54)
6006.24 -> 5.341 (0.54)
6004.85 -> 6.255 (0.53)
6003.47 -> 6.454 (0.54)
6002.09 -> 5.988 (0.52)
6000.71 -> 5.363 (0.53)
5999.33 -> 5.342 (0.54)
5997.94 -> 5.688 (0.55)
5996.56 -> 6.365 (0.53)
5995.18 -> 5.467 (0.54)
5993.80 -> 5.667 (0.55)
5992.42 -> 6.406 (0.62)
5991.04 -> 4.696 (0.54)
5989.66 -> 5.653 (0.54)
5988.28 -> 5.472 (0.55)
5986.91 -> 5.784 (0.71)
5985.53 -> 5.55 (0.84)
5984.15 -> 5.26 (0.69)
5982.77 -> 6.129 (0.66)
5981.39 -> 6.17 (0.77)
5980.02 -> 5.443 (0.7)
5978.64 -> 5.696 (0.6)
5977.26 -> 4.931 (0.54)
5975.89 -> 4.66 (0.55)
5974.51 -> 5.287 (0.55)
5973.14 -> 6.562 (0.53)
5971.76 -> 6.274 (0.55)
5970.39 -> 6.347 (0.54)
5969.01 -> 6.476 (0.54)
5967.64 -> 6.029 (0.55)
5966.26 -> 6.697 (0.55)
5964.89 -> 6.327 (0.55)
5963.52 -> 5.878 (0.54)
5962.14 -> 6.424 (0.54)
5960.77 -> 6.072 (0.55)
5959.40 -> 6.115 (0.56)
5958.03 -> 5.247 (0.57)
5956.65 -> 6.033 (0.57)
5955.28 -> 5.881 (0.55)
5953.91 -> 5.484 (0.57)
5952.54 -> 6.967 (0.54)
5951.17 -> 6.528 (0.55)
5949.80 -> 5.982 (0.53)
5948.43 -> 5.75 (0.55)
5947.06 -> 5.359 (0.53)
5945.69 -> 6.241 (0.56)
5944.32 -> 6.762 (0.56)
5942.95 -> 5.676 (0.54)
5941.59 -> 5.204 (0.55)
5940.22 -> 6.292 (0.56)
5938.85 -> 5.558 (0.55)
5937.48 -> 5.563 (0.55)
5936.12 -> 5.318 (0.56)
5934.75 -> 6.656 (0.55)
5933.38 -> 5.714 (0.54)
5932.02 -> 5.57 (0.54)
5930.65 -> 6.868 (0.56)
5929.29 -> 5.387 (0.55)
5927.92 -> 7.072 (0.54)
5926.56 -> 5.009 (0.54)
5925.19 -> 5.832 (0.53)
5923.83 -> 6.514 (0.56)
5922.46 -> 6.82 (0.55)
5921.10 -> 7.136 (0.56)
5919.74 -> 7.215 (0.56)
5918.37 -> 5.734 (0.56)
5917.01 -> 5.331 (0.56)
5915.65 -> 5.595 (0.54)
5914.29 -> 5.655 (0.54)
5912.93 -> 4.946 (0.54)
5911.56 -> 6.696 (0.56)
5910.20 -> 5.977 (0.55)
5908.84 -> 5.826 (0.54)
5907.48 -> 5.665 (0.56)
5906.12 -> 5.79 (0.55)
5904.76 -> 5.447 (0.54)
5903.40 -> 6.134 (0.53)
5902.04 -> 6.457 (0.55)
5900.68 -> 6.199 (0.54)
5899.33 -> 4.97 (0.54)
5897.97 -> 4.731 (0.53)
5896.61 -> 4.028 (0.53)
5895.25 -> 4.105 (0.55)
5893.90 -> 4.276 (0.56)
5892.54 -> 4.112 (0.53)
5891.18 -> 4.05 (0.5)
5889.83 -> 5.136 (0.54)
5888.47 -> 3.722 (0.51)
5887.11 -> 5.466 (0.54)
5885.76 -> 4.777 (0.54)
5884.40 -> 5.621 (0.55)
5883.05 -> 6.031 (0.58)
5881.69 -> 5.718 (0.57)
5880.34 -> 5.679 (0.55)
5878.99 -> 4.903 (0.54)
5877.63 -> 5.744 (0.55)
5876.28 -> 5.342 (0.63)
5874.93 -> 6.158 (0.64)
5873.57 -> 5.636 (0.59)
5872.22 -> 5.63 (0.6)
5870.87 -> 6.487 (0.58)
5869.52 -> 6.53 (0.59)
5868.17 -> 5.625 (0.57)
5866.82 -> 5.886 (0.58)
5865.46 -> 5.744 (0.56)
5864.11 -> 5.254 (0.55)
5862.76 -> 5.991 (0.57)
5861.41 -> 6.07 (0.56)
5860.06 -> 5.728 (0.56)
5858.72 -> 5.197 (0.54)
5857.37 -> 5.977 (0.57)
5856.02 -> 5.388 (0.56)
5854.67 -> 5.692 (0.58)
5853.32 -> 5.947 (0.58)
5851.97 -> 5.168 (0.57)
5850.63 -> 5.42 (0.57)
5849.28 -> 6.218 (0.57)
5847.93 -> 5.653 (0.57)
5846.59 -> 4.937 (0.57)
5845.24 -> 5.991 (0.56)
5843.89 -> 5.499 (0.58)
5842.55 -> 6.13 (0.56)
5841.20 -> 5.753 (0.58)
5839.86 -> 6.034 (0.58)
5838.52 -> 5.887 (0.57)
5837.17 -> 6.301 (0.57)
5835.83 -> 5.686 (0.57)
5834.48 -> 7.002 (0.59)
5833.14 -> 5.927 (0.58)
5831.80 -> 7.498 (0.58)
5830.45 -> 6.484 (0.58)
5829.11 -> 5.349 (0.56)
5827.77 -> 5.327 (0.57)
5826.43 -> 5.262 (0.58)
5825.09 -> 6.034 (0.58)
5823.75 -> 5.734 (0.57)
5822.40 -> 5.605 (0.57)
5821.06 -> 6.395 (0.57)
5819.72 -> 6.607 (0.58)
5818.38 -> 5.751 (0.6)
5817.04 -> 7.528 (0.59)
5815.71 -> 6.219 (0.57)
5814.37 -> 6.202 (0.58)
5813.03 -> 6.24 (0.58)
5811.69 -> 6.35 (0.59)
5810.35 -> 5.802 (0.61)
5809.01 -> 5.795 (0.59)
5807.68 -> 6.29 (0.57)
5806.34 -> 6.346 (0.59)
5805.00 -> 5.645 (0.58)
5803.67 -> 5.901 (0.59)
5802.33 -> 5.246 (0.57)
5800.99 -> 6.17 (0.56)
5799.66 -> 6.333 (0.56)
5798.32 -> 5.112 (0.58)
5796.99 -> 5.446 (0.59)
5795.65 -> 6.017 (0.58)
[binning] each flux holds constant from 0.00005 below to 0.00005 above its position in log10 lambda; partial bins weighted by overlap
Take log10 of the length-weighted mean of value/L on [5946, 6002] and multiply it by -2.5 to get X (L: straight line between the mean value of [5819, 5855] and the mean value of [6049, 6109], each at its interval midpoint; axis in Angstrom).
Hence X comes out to 0.01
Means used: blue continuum 5.91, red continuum 5.92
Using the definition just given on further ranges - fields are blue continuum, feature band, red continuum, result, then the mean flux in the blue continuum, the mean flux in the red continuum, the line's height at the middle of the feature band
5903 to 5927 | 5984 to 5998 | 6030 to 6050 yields 0.060 mag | 5.97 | 5.97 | 5.97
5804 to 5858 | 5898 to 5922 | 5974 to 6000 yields -0.026 mag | 5.98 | 5.56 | 5.77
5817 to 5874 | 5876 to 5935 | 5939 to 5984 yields 0.065 mag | 5.89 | 5.95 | 5.92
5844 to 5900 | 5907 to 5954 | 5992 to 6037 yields -0.080 mag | 5.38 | 5.86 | 5.58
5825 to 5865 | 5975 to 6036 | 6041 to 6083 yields 0.037 mag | 5.82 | 5.99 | 5.95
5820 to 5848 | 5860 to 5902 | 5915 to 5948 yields 0.122 mag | 5.94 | 6.02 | 5.98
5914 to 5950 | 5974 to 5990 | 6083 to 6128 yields 0.087 mag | 6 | 5.87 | 5.96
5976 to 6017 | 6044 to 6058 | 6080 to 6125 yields -0.064 mag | 5.72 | 5.89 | 5.81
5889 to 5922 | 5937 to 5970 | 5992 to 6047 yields -0.070 mag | 5.47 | 5.89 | 5.65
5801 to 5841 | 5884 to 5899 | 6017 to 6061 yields 0.315 mag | 6.08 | 6.01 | 6.06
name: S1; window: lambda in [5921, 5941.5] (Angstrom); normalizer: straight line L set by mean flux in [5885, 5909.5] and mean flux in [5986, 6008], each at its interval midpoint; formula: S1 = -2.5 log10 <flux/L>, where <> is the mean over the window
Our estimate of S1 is -0.142 mag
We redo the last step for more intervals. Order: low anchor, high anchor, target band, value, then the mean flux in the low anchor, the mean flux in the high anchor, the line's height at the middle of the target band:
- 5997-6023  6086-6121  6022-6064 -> -0.03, 5.79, 5.99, 5.86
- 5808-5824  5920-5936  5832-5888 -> 0.08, 6.2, 6.23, 6.21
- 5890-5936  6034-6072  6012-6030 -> 0.00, 5.67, 6.03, 5.95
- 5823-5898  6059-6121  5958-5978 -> -0.05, 5.57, 5.9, 5.72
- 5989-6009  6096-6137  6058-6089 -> 0.00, 5.78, 5.86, 5.83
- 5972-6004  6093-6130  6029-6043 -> -0.04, 5.66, 5.88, 5.75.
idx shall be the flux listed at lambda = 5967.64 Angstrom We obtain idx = 6.029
